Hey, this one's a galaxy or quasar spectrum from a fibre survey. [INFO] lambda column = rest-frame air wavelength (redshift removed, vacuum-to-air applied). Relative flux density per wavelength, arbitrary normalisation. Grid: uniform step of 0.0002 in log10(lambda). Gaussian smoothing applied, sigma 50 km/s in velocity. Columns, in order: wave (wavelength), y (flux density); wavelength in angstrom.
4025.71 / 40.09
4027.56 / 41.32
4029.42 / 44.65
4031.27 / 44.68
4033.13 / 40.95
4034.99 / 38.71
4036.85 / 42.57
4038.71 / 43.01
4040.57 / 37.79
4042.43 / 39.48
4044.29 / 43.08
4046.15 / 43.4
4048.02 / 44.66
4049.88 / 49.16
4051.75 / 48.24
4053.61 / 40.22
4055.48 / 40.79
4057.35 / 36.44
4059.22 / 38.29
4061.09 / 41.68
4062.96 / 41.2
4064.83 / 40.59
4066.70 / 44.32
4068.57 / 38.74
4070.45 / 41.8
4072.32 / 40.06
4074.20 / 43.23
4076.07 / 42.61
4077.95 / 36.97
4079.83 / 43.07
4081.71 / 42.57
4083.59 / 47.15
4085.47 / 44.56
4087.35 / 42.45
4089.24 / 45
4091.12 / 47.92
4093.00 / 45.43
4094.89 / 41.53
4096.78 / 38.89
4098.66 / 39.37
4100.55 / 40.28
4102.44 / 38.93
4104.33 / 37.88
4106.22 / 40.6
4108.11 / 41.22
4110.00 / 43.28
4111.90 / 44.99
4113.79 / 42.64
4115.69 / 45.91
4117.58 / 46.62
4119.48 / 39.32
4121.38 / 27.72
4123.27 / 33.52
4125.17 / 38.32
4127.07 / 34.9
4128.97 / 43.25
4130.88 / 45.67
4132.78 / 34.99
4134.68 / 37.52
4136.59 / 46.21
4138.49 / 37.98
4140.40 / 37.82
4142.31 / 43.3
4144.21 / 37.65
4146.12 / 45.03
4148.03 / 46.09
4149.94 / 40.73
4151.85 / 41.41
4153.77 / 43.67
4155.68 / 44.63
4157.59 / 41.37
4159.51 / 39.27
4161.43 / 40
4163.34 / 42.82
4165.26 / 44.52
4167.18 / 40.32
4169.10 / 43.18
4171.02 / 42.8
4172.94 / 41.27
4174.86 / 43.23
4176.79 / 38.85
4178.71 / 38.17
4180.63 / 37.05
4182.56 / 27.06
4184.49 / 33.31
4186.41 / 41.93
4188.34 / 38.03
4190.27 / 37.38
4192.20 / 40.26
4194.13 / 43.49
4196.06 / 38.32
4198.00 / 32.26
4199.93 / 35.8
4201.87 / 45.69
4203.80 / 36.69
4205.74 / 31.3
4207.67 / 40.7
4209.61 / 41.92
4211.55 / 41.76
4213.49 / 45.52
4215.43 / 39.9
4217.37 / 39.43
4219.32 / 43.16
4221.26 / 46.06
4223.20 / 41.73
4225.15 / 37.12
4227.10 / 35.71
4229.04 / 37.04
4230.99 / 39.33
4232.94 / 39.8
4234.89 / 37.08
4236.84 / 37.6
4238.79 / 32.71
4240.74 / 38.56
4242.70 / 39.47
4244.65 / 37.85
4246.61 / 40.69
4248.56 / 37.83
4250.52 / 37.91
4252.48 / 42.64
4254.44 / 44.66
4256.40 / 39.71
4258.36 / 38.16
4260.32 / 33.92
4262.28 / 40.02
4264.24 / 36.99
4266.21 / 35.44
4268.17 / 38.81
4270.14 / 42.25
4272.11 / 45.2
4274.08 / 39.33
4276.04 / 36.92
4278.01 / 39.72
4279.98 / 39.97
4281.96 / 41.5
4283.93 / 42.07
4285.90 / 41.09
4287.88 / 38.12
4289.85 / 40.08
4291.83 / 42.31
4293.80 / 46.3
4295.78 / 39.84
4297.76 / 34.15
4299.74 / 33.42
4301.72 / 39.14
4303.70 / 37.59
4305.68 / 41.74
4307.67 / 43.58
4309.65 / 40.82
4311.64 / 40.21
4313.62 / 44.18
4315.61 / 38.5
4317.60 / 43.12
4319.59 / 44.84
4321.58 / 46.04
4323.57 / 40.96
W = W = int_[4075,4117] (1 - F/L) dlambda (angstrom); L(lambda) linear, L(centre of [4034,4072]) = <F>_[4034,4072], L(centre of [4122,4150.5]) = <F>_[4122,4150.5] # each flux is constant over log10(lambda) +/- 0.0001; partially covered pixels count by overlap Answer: -1.66 angstrom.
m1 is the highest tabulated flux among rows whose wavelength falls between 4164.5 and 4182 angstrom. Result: 44.52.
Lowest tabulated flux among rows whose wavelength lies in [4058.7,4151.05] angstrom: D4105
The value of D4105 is 27.72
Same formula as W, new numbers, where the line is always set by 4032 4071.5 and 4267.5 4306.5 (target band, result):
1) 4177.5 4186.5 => 1.27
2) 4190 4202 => 0.58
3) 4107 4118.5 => -0.79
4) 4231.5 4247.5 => 0.92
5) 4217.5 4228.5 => -0.02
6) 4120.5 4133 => 1.23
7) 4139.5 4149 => -0.23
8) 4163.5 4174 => -0.42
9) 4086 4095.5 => -0.73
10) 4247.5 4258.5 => -0.02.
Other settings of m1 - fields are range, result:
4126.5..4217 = 46.21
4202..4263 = 46.06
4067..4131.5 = 47.92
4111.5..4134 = 46.62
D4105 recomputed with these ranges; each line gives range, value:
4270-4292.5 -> 36.92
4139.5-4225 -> 27.06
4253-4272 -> 33.92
